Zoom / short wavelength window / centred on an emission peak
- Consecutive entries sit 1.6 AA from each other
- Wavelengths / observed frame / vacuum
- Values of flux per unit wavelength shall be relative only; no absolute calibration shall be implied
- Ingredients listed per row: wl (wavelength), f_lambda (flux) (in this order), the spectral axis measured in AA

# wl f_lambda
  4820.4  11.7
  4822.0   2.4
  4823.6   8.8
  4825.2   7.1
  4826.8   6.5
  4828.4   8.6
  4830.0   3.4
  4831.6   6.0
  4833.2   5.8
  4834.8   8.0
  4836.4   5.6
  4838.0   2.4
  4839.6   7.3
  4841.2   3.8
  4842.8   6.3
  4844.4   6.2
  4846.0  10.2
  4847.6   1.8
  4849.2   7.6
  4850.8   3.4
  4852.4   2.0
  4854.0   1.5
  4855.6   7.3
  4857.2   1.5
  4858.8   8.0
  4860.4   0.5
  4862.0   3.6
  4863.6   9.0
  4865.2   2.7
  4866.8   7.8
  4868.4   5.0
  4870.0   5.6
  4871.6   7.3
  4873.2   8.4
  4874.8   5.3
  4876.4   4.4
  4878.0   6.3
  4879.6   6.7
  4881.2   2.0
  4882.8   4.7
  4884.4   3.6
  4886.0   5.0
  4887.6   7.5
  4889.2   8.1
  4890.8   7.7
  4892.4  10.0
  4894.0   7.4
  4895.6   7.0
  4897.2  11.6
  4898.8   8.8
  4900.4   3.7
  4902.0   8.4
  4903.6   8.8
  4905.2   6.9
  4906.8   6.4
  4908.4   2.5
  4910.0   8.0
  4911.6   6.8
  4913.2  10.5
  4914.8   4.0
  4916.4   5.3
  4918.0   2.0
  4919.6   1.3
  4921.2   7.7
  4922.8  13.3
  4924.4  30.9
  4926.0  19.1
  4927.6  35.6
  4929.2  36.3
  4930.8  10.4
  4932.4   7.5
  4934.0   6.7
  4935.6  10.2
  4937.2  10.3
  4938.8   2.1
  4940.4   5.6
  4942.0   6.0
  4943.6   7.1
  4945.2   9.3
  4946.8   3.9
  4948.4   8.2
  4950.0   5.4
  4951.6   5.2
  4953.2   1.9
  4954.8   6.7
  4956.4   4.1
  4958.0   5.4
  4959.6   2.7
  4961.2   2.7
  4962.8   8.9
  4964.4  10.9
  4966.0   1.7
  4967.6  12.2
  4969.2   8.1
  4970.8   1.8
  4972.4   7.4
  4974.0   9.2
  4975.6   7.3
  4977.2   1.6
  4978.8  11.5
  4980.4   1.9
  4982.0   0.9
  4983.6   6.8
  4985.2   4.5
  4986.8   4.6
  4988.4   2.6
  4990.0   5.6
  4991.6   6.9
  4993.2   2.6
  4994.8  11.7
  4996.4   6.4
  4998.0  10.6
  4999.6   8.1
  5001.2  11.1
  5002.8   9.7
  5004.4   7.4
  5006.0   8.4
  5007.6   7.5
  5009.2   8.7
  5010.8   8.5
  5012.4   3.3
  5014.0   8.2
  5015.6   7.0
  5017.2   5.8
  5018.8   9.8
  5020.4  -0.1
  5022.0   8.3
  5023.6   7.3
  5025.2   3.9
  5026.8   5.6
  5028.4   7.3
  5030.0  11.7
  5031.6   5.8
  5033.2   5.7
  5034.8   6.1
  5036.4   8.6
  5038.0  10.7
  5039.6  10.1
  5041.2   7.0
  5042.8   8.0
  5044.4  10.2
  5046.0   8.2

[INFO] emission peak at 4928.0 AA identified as [O II]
